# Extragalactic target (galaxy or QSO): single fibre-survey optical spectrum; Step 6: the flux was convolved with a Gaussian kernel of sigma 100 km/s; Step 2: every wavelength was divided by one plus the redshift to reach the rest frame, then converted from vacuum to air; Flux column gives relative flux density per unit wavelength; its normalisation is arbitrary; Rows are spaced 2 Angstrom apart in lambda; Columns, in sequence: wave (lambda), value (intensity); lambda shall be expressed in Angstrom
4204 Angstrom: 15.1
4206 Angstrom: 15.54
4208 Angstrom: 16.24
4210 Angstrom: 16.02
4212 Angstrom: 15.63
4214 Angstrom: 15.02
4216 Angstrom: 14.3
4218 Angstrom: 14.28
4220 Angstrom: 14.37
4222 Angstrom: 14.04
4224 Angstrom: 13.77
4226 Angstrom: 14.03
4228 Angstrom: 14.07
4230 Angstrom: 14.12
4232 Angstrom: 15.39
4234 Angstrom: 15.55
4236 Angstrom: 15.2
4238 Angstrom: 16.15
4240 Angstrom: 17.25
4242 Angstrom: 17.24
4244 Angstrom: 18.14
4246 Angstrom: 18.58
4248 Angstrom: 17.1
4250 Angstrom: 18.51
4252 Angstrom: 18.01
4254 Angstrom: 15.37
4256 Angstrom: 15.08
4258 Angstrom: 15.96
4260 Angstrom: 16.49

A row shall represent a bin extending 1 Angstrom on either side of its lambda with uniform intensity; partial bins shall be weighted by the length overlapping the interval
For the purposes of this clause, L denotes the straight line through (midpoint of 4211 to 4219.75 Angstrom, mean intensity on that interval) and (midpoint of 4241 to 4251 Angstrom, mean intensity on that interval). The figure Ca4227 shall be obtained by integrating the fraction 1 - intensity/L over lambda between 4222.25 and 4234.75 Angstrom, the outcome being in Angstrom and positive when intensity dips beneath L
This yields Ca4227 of 1.3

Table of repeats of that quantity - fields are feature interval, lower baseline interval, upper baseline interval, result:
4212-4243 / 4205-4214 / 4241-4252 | 3.3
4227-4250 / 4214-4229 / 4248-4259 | -1.2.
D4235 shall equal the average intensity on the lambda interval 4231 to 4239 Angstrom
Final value 15.6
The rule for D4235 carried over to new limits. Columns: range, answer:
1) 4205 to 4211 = 15.9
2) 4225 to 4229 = 14.1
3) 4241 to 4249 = 17.8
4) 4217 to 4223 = 14.2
